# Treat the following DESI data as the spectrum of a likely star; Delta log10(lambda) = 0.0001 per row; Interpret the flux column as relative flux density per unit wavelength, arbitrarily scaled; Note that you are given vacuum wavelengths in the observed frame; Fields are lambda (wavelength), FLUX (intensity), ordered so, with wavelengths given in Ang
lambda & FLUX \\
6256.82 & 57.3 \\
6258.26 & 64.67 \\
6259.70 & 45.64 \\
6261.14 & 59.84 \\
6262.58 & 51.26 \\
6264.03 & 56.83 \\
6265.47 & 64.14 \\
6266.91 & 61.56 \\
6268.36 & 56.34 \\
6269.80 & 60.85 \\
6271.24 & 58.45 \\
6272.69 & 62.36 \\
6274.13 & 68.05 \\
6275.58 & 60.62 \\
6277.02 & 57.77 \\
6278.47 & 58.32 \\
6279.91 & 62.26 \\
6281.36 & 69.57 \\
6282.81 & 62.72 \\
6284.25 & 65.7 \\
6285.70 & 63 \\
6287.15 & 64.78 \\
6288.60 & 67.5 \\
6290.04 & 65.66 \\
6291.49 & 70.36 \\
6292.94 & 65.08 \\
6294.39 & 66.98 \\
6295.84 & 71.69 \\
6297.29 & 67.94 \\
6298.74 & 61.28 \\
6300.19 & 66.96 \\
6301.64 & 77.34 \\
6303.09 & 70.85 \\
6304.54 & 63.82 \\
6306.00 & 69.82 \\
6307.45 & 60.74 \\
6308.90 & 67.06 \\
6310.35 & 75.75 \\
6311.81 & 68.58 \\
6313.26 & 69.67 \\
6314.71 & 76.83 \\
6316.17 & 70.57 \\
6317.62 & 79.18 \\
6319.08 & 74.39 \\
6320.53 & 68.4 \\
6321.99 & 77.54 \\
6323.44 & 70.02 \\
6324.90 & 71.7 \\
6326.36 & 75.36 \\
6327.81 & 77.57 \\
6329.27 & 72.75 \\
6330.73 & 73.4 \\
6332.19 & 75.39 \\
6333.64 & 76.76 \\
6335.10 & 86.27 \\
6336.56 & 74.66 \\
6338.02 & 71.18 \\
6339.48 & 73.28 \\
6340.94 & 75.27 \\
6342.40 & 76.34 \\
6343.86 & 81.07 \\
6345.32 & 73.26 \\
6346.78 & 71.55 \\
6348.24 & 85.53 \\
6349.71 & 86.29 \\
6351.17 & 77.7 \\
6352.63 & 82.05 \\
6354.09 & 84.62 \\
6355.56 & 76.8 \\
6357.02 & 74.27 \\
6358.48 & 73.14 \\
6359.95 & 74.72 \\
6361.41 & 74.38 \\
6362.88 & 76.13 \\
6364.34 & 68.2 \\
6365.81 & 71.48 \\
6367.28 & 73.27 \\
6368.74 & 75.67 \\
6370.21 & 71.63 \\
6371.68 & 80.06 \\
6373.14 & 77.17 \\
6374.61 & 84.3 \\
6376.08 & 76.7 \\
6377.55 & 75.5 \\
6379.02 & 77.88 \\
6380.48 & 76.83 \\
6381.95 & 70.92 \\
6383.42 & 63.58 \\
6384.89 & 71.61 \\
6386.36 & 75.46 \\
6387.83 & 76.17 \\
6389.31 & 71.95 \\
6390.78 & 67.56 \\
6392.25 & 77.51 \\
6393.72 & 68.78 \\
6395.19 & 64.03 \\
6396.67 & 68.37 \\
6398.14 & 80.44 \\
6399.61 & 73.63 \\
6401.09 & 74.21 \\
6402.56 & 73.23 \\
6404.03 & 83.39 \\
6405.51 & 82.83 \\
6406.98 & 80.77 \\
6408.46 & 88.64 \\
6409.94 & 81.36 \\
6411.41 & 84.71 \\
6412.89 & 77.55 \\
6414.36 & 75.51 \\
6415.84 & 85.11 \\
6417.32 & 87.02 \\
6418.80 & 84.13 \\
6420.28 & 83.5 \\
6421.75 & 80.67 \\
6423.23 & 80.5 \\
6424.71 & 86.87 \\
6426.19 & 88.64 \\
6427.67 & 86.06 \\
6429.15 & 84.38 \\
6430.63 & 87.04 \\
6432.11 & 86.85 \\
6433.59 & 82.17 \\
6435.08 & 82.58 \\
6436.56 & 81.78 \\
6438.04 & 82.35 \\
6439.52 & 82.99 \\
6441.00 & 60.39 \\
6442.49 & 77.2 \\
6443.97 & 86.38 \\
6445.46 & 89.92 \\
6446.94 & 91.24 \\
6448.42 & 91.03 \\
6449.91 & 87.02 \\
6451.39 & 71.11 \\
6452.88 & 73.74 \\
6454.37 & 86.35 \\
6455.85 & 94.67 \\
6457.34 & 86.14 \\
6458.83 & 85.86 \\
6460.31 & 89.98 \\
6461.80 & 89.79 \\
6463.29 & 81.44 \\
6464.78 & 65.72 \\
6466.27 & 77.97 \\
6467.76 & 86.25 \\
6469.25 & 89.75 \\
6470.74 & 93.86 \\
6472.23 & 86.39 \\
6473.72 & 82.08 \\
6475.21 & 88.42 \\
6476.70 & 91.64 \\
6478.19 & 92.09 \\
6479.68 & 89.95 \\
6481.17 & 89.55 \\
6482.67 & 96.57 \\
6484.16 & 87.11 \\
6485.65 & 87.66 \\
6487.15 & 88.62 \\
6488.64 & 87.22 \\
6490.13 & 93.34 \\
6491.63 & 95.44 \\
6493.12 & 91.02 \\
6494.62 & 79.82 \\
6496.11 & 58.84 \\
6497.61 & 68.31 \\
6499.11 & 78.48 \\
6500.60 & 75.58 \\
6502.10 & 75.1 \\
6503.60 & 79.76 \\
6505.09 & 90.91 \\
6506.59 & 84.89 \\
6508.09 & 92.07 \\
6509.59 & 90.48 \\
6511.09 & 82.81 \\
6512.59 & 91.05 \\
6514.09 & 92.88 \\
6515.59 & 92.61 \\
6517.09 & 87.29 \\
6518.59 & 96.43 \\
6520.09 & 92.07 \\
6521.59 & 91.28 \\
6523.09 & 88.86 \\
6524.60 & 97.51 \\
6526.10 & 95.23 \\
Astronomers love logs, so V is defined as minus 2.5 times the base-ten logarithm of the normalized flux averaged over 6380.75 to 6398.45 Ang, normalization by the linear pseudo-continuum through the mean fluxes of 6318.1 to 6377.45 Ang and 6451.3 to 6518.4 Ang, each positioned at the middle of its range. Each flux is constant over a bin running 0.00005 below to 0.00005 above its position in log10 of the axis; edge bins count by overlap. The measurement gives 0.11 mag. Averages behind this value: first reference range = 76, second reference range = 85.6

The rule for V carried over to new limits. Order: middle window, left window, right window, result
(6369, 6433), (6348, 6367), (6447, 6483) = 0.03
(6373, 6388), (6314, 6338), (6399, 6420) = 0.05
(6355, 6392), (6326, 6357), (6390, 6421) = 0.05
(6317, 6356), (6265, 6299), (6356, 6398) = -0.11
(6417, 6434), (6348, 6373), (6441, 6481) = -0.03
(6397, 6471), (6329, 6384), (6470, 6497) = 0.01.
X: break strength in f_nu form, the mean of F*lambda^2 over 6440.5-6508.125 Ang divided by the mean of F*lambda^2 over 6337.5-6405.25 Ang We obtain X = 1.16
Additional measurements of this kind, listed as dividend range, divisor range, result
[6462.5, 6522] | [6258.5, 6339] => 1.35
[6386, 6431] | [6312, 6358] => 1.07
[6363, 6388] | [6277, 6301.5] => 1.17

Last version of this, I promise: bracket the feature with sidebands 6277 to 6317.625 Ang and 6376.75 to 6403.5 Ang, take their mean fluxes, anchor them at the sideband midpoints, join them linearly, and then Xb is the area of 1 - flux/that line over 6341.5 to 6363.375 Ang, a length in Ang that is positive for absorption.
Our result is -2.2 Ang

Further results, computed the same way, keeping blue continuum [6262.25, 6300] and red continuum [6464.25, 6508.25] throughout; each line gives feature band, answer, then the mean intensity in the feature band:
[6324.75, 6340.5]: -1.55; 75.4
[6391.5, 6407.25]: 0.14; 75.1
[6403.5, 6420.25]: -1.27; 82.8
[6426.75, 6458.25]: -1.27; 83.4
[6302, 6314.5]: -0.52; 68.9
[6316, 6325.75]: -0.84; 73.3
